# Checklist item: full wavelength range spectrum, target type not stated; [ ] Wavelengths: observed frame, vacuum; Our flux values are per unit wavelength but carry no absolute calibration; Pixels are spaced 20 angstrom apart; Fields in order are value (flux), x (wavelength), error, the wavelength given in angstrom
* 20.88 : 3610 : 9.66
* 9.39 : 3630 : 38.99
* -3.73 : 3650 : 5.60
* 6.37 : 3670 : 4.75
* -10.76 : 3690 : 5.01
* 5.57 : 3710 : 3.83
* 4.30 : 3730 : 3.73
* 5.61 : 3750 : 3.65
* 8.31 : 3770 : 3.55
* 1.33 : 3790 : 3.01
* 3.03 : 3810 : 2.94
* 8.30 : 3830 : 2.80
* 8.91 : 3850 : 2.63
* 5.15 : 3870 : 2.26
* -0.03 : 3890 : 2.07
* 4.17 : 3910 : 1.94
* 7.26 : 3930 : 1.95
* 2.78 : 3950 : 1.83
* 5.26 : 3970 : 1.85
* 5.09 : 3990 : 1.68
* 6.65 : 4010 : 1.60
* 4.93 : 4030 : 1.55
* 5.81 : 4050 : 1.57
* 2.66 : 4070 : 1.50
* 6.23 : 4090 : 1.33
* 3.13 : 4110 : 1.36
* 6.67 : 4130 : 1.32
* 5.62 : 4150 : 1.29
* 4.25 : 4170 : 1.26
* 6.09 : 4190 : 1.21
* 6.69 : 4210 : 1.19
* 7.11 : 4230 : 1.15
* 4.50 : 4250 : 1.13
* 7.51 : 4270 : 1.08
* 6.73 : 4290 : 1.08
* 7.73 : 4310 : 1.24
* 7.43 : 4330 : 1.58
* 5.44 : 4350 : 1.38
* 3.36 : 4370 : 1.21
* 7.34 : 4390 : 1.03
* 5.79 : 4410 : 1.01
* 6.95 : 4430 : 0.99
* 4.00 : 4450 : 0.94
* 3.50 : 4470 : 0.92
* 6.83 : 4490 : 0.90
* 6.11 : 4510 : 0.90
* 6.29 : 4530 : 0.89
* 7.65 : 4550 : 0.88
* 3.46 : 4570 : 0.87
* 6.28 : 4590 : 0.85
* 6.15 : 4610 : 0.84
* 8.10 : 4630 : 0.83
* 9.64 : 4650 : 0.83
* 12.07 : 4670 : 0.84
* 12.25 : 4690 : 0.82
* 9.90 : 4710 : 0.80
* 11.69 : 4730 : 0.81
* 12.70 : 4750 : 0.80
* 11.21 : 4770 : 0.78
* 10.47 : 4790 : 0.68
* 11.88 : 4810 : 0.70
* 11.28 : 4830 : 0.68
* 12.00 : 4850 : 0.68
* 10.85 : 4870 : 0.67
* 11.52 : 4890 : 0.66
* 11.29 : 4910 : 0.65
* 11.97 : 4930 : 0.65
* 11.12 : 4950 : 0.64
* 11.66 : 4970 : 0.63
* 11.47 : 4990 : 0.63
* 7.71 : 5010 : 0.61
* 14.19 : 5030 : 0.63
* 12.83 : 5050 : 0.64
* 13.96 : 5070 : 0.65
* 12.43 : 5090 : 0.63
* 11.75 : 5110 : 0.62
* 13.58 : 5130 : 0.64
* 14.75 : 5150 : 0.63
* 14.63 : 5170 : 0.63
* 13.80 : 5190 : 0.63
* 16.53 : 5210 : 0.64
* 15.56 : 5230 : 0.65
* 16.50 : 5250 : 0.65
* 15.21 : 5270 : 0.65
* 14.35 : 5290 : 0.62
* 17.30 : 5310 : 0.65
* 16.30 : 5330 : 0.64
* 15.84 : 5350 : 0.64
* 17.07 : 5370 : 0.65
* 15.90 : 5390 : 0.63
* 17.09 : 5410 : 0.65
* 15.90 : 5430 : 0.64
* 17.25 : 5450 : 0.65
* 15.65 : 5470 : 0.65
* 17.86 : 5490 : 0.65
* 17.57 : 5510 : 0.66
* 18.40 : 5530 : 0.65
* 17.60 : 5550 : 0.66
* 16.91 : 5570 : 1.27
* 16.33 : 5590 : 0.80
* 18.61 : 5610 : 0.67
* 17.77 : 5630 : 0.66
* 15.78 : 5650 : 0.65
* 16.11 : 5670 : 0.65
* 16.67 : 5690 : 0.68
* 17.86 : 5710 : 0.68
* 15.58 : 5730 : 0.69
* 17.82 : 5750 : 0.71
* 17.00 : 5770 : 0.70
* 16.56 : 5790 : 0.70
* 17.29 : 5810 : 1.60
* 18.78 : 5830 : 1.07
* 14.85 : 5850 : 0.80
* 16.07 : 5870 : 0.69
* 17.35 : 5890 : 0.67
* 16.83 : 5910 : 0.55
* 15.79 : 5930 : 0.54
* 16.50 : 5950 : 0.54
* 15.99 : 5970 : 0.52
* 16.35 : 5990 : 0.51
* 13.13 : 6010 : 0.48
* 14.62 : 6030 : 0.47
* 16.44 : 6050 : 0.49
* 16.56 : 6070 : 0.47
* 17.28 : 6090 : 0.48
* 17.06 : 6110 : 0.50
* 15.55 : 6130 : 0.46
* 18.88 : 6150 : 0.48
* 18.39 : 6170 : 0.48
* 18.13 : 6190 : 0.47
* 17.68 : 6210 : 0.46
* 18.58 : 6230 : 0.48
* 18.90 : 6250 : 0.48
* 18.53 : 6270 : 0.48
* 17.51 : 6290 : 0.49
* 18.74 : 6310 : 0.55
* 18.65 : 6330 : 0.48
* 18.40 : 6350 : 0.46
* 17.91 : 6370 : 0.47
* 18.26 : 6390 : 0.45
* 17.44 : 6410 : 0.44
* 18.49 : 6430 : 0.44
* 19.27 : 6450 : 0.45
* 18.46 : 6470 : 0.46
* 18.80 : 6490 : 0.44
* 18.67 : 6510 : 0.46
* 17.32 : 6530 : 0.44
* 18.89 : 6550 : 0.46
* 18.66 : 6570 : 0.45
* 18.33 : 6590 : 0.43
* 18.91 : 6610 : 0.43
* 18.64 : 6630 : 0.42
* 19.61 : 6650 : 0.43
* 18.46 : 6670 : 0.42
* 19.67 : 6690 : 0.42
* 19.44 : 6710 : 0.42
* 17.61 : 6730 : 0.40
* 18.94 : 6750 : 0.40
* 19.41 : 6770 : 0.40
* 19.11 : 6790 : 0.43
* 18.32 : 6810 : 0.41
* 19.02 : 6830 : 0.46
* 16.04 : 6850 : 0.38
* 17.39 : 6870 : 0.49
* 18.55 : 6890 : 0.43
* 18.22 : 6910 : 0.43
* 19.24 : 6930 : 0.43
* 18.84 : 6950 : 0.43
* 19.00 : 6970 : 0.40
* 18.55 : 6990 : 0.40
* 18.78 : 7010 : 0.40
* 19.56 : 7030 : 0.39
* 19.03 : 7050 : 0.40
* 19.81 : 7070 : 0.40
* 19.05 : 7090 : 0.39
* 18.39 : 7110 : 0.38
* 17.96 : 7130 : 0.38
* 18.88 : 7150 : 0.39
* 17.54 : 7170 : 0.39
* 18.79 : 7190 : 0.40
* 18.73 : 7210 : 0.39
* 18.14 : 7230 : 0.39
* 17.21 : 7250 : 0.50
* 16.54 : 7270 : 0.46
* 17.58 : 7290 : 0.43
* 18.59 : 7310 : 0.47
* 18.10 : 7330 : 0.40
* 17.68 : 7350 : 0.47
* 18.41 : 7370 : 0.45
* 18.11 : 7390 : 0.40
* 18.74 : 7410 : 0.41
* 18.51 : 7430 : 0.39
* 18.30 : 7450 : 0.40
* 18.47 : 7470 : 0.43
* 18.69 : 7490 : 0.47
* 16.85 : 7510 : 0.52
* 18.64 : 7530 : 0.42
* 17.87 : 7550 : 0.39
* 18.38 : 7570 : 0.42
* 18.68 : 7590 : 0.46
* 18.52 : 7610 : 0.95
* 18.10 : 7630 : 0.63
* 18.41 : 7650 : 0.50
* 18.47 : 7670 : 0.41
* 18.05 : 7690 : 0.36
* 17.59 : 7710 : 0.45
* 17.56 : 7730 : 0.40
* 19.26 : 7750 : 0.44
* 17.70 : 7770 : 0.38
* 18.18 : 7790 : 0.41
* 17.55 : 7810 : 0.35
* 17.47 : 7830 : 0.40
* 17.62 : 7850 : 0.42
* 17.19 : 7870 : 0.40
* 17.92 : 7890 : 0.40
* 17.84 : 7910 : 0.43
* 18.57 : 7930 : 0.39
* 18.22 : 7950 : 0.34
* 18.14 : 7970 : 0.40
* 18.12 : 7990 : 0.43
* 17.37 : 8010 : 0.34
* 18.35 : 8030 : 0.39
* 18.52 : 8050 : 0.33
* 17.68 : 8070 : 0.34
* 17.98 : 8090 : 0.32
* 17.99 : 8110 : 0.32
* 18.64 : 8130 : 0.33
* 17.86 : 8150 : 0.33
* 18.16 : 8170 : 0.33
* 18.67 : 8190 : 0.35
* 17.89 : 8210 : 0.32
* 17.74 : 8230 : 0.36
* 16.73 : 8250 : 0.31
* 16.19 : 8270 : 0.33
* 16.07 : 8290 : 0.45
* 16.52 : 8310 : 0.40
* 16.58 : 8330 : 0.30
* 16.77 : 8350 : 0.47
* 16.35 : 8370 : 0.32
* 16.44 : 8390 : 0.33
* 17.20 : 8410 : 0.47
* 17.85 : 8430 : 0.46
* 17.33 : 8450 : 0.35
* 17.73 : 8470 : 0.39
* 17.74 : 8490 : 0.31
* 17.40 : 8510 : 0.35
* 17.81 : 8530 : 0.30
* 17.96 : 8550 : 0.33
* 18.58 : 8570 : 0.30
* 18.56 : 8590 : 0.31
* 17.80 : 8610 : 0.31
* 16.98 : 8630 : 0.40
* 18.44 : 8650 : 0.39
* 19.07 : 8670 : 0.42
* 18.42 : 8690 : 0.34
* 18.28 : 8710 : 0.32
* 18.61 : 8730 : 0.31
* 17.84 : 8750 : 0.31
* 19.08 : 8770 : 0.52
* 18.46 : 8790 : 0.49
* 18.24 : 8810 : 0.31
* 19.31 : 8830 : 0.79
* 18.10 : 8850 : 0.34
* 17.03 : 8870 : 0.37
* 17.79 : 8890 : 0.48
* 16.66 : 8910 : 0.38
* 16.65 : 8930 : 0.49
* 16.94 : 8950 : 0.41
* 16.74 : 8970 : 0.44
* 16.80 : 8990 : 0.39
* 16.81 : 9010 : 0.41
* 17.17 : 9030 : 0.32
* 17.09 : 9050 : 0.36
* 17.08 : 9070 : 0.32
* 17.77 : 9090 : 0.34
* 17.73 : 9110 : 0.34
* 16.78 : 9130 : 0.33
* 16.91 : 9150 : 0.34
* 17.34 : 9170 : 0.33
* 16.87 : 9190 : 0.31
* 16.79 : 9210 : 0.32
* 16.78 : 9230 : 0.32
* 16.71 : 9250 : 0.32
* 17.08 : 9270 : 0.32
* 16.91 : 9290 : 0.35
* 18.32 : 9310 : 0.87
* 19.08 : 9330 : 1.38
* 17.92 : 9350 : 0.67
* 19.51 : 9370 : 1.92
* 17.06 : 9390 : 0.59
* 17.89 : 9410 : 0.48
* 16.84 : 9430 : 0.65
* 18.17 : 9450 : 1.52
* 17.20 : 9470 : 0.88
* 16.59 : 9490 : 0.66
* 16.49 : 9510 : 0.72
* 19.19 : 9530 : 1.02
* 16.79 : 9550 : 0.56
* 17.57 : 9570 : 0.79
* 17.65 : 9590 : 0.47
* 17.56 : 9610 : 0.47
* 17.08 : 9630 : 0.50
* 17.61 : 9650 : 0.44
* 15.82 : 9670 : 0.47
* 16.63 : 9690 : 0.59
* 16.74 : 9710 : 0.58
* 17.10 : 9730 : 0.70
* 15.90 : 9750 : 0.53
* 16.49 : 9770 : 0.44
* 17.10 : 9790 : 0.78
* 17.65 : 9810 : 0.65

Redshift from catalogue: 0.163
